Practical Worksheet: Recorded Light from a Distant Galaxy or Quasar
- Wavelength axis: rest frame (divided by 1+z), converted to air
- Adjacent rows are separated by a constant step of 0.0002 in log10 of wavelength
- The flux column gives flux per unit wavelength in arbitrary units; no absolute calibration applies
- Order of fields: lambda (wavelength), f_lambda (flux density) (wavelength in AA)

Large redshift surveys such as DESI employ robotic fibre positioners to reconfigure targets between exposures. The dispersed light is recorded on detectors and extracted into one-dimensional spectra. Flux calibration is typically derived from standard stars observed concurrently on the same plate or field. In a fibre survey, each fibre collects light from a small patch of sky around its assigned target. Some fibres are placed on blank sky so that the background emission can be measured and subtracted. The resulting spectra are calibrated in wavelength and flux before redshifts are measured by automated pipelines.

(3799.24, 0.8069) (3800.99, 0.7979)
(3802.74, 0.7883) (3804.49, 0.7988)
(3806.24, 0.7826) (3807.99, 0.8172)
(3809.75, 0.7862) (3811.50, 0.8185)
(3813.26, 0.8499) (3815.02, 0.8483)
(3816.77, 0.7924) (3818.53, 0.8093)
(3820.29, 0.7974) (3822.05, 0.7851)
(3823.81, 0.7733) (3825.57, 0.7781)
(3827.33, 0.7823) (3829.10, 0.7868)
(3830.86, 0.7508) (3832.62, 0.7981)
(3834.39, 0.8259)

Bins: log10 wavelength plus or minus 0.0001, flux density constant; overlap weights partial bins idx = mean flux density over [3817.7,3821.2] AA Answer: 0.803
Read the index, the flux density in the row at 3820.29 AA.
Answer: 0.7974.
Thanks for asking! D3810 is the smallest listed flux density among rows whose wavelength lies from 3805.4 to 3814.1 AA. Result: 0.7826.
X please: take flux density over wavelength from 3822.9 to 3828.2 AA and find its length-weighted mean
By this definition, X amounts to 0.779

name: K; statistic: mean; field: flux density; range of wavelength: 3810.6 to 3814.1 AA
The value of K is 0.834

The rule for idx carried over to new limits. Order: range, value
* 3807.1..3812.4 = 0.807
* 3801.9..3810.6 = 0.795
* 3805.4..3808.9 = 0.799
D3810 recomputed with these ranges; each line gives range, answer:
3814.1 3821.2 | 0.7924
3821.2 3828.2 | 0.7733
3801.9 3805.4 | 0.7883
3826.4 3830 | 0.7823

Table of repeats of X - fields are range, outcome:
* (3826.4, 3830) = 0.784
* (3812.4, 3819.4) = 0.825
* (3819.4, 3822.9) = 0.791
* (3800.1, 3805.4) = 0.796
